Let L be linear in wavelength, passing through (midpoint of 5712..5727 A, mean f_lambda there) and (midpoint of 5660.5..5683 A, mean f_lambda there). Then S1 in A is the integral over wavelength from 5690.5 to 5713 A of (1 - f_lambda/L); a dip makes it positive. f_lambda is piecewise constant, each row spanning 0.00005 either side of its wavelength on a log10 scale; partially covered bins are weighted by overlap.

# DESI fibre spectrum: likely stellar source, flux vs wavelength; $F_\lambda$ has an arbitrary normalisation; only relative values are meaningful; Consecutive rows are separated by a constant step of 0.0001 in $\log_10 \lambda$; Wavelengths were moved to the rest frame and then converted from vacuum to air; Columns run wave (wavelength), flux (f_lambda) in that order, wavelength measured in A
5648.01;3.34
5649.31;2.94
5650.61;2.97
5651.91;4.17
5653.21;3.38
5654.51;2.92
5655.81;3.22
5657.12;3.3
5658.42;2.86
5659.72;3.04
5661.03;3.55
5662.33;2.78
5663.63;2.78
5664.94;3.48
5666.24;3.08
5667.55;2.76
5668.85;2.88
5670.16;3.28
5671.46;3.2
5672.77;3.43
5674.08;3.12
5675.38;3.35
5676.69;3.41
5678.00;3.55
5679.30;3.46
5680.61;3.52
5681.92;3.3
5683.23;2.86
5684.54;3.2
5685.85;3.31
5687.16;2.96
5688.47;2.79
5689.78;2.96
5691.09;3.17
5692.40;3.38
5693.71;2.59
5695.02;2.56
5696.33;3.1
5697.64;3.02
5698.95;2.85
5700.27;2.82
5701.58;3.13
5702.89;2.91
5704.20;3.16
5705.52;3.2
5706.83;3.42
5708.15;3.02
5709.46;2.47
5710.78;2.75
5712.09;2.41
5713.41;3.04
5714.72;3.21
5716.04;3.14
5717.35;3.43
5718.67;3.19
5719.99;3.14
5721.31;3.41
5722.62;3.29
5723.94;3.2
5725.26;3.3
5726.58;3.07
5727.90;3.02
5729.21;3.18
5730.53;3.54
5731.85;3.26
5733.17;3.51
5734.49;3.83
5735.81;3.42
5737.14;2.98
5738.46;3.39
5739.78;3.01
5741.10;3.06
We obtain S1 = 1.8 A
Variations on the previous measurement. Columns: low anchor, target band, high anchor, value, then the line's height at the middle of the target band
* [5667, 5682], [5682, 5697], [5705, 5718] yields 0.8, 3.17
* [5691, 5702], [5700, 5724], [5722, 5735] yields 0.4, 3.12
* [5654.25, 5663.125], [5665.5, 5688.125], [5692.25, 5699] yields -1.6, 3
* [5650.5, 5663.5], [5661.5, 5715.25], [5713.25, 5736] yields 3.0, 3.25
